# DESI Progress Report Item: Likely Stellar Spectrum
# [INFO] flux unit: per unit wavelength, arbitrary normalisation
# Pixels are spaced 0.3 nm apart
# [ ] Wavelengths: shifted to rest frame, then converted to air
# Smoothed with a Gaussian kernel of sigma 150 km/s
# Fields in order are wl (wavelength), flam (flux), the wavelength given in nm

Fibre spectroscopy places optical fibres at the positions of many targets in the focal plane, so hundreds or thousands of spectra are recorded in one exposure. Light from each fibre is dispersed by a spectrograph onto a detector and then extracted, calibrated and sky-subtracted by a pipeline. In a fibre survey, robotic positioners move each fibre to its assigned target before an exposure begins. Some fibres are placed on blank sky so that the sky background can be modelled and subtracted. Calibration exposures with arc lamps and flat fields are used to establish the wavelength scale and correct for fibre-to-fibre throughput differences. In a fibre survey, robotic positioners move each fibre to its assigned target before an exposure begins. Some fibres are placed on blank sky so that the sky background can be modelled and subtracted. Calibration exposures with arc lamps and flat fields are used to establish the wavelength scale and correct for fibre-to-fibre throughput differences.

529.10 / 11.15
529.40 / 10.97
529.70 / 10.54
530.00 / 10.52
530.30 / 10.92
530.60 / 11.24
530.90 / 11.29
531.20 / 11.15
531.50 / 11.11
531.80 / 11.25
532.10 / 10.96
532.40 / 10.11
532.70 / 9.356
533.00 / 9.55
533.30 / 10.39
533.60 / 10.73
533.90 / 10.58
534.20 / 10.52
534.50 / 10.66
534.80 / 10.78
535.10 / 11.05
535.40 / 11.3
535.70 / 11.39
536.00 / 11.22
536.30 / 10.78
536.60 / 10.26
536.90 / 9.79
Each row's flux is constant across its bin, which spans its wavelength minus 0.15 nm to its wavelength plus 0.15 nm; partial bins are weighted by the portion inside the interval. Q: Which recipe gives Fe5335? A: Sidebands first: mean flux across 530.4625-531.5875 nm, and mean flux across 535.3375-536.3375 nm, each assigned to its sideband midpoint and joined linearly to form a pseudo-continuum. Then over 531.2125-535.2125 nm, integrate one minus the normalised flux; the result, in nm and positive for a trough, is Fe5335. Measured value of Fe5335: 0.230 nm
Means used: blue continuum 11.2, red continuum 11.2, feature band 10.6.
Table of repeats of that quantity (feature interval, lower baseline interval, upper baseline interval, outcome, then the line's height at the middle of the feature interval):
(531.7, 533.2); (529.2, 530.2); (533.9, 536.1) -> 0.09 nm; 10.8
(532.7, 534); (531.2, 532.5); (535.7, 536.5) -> 0.09 nm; 11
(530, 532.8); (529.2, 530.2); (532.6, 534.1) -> -0.10 nm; 10.5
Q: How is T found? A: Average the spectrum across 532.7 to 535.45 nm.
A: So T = 10.5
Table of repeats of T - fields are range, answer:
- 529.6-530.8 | 10.8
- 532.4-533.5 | 9.86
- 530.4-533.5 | 10.6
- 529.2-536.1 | 10.8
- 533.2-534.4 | 10.6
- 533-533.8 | 10.4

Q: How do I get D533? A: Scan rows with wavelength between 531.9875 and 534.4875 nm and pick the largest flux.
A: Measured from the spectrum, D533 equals 10.96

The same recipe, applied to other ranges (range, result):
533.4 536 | 11.39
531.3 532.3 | 11.25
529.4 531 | 11.29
